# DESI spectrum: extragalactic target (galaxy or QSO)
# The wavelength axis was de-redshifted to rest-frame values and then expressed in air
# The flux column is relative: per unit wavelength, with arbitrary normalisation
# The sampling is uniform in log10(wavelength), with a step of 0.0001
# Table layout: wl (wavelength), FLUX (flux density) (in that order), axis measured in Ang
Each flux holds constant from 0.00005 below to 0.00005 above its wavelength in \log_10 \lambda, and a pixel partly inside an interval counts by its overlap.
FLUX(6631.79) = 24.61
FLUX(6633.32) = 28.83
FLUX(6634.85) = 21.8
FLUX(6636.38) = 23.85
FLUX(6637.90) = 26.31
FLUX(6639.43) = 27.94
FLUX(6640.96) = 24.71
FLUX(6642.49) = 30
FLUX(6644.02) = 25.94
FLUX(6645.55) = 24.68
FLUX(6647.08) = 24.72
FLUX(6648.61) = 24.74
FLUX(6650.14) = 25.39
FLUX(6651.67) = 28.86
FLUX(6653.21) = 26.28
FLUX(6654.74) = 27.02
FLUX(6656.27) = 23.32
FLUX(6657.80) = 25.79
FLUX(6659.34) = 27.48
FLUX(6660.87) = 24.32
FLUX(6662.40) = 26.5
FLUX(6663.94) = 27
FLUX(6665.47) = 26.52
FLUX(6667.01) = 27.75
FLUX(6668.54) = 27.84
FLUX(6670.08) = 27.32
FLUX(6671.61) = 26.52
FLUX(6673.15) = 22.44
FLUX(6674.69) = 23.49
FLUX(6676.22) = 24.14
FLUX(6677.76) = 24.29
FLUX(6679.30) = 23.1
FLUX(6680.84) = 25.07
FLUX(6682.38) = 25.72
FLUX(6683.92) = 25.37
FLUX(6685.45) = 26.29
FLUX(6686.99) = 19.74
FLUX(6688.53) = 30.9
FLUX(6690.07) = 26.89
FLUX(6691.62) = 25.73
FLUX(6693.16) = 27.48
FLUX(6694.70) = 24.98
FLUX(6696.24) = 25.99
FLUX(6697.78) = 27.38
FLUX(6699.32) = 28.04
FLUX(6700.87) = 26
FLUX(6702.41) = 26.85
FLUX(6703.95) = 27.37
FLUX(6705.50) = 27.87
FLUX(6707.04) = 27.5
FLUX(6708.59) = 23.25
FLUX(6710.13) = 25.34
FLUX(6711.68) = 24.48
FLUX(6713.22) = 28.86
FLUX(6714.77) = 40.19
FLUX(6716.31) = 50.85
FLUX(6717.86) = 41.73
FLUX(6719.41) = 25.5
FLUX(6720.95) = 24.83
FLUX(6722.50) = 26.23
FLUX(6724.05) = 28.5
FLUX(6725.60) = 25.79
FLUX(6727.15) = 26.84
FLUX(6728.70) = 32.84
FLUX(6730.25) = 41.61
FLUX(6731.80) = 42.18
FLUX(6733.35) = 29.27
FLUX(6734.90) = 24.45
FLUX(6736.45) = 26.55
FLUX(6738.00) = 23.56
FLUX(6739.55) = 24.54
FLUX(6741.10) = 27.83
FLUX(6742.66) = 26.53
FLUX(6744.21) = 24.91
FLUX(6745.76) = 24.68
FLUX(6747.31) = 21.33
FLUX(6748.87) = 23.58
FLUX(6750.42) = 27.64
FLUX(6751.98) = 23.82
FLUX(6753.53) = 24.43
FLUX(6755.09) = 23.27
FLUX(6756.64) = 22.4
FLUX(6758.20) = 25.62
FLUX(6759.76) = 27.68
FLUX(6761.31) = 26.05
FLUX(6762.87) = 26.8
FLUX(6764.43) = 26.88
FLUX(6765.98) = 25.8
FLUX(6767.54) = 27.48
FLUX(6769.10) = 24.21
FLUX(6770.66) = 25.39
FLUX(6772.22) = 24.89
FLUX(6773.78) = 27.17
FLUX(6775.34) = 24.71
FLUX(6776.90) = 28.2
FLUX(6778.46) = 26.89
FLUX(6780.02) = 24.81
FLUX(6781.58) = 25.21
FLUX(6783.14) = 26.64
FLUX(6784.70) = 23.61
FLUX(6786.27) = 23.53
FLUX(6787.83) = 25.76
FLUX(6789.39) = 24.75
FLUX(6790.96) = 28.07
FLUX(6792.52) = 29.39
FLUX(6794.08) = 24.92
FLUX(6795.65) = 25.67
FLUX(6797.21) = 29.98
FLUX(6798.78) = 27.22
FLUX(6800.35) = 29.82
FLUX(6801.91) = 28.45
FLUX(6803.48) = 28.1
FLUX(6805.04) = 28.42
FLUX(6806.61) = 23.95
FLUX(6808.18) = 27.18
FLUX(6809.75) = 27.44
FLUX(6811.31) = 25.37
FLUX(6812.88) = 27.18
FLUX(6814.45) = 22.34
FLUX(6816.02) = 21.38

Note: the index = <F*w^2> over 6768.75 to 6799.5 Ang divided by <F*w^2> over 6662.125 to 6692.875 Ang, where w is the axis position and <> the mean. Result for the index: 1.05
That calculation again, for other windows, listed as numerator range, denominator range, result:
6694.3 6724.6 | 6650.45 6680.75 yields 1.15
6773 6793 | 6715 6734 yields 0.80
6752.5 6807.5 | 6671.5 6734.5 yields 0.95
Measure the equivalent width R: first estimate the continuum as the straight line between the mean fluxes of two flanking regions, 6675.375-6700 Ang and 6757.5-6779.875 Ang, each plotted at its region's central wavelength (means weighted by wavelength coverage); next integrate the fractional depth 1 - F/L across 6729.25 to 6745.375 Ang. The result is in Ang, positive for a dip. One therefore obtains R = -1.90 Ang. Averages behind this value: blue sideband 25.7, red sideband 26.2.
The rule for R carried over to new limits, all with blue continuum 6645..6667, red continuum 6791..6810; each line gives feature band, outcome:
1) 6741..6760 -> 1.6 Ang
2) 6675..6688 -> 1.0 Ang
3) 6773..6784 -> 0.4 Ang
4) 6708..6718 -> -2.5 Ang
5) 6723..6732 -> -1.8 Ang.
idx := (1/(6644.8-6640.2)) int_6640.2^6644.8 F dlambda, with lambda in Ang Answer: 26.9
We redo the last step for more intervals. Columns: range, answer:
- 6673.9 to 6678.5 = 24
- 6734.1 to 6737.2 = 25.5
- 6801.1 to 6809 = 27.2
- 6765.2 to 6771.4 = 25.7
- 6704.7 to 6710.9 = 26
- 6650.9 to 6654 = 27.5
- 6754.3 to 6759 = 23.7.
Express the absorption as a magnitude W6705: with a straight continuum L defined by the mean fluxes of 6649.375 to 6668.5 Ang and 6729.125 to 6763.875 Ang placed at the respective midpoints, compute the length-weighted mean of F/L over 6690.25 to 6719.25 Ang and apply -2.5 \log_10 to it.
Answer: -0.104 mag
